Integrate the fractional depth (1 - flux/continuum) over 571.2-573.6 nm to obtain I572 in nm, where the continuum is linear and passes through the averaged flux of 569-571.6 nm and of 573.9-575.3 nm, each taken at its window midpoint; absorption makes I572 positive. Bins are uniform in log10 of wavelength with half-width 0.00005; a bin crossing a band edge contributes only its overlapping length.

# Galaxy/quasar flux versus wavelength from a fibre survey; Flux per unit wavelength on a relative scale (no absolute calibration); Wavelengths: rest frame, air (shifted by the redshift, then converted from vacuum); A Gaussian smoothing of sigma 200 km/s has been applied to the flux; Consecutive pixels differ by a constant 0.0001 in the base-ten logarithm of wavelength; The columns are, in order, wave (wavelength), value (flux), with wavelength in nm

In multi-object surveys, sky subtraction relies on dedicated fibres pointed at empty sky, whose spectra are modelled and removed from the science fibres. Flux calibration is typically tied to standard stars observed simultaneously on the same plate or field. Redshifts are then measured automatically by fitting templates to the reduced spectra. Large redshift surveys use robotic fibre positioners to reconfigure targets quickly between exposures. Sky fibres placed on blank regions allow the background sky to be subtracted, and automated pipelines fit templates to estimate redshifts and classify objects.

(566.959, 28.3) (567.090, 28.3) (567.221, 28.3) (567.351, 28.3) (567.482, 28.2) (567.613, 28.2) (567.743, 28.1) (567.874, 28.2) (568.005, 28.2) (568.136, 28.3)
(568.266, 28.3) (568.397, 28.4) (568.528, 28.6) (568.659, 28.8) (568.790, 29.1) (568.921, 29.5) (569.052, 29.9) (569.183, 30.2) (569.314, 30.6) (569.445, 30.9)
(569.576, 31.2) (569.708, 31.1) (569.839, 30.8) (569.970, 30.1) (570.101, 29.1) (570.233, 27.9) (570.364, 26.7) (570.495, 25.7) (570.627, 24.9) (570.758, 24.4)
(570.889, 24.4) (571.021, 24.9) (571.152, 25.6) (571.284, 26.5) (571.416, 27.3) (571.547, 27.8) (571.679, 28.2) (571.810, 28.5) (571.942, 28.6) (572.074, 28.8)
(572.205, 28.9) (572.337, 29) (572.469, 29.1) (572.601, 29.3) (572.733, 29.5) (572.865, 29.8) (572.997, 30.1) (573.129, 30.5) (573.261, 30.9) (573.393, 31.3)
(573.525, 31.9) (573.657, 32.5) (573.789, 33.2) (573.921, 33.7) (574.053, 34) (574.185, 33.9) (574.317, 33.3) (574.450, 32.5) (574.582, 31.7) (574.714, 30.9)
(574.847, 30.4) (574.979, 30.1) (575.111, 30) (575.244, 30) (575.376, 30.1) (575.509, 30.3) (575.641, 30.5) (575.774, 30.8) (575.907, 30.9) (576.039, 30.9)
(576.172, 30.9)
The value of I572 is 0.05 nm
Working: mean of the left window 28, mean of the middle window 29.2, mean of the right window 31.8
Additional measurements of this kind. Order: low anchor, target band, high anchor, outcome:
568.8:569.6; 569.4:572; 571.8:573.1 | 0.18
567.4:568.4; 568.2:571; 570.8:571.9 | -0.11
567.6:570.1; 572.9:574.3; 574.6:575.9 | -0.09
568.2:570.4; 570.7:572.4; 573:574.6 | 0.21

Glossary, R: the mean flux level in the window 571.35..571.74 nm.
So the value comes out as 27.8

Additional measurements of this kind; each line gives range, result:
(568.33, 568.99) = 28.9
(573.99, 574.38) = 33.8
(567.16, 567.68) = 28.3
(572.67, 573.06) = 29.8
